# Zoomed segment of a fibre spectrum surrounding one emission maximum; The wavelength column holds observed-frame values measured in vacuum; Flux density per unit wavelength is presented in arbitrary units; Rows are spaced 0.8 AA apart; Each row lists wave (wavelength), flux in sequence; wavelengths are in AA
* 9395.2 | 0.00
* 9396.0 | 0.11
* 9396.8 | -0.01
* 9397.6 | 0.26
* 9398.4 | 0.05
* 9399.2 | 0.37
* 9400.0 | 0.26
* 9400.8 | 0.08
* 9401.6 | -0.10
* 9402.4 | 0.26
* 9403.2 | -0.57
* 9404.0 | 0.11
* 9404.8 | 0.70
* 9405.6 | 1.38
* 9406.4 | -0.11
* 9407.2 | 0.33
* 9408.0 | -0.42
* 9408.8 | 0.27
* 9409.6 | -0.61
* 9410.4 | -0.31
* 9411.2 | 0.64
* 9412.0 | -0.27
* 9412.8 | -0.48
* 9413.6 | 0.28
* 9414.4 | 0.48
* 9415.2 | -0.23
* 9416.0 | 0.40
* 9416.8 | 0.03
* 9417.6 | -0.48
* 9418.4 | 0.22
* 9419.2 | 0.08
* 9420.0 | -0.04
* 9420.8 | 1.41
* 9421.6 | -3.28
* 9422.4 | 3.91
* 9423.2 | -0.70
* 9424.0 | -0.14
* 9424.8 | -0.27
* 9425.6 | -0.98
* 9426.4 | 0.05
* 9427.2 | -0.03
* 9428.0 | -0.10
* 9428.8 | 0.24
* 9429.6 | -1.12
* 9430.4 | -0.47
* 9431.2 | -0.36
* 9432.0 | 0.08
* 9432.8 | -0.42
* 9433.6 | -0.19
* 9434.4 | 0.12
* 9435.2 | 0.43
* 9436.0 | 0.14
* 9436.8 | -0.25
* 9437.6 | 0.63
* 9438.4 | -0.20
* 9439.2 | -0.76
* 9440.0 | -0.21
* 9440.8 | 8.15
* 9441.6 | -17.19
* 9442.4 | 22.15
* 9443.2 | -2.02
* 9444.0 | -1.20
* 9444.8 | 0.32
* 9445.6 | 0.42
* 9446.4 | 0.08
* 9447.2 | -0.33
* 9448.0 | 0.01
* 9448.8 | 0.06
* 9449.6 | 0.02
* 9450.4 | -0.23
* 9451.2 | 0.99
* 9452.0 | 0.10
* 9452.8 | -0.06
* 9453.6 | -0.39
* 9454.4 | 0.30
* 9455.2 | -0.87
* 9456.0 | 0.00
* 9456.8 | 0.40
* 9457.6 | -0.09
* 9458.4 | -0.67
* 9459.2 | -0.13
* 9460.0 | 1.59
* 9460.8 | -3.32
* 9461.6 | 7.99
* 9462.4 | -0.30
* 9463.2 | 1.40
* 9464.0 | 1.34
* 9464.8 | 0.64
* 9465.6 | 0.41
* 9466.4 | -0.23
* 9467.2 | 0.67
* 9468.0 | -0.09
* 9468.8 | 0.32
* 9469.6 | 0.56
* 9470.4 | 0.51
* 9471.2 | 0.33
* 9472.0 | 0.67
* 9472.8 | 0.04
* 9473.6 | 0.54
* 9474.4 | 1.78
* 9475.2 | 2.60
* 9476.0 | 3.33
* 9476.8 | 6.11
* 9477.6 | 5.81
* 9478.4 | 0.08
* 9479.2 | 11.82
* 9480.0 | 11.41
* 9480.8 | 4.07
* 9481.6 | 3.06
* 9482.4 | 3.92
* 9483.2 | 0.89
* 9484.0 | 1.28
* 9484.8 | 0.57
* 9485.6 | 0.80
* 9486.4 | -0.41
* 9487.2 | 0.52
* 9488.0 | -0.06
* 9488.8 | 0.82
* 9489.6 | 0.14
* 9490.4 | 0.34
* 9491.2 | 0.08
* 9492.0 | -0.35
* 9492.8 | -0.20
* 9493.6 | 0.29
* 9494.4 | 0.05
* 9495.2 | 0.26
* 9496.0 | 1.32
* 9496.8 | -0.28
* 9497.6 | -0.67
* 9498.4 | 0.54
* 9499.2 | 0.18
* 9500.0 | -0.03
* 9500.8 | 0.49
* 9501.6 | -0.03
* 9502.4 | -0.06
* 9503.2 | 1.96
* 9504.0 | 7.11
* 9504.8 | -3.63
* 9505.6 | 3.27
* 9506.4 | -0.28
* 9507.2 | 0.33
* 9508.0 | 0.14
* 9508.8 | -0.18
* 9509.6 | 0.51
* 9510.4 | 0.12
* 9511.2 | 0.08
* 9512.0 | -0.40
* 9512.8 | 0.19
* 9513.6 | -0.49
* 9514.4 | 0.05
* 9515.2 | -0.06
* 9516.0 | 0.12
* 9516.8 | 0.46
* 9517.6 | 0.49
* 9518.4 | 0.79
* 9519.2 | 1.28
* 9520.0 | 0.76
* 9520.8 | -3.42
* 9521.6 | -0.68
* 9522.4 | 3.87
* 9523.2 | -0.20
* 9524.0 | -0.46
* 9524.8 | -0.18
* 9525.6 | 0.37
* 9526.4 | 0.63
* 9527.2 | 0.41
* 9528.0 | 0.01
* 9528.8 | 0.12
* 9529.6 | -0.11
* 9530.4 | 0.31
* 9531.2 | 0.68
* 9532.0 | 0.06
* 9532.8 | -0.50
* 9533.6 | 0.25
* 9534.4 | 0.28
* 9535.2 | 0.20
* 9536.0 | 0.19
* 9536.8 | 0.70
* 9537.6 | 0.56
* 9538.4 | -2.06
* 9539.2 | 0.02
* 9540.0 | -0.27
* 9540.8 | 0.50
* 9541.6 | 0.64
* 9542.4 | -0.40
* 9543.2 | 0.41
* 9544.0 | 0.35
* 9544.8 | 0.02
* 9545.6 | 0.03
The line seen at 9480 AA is [O III] 5007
